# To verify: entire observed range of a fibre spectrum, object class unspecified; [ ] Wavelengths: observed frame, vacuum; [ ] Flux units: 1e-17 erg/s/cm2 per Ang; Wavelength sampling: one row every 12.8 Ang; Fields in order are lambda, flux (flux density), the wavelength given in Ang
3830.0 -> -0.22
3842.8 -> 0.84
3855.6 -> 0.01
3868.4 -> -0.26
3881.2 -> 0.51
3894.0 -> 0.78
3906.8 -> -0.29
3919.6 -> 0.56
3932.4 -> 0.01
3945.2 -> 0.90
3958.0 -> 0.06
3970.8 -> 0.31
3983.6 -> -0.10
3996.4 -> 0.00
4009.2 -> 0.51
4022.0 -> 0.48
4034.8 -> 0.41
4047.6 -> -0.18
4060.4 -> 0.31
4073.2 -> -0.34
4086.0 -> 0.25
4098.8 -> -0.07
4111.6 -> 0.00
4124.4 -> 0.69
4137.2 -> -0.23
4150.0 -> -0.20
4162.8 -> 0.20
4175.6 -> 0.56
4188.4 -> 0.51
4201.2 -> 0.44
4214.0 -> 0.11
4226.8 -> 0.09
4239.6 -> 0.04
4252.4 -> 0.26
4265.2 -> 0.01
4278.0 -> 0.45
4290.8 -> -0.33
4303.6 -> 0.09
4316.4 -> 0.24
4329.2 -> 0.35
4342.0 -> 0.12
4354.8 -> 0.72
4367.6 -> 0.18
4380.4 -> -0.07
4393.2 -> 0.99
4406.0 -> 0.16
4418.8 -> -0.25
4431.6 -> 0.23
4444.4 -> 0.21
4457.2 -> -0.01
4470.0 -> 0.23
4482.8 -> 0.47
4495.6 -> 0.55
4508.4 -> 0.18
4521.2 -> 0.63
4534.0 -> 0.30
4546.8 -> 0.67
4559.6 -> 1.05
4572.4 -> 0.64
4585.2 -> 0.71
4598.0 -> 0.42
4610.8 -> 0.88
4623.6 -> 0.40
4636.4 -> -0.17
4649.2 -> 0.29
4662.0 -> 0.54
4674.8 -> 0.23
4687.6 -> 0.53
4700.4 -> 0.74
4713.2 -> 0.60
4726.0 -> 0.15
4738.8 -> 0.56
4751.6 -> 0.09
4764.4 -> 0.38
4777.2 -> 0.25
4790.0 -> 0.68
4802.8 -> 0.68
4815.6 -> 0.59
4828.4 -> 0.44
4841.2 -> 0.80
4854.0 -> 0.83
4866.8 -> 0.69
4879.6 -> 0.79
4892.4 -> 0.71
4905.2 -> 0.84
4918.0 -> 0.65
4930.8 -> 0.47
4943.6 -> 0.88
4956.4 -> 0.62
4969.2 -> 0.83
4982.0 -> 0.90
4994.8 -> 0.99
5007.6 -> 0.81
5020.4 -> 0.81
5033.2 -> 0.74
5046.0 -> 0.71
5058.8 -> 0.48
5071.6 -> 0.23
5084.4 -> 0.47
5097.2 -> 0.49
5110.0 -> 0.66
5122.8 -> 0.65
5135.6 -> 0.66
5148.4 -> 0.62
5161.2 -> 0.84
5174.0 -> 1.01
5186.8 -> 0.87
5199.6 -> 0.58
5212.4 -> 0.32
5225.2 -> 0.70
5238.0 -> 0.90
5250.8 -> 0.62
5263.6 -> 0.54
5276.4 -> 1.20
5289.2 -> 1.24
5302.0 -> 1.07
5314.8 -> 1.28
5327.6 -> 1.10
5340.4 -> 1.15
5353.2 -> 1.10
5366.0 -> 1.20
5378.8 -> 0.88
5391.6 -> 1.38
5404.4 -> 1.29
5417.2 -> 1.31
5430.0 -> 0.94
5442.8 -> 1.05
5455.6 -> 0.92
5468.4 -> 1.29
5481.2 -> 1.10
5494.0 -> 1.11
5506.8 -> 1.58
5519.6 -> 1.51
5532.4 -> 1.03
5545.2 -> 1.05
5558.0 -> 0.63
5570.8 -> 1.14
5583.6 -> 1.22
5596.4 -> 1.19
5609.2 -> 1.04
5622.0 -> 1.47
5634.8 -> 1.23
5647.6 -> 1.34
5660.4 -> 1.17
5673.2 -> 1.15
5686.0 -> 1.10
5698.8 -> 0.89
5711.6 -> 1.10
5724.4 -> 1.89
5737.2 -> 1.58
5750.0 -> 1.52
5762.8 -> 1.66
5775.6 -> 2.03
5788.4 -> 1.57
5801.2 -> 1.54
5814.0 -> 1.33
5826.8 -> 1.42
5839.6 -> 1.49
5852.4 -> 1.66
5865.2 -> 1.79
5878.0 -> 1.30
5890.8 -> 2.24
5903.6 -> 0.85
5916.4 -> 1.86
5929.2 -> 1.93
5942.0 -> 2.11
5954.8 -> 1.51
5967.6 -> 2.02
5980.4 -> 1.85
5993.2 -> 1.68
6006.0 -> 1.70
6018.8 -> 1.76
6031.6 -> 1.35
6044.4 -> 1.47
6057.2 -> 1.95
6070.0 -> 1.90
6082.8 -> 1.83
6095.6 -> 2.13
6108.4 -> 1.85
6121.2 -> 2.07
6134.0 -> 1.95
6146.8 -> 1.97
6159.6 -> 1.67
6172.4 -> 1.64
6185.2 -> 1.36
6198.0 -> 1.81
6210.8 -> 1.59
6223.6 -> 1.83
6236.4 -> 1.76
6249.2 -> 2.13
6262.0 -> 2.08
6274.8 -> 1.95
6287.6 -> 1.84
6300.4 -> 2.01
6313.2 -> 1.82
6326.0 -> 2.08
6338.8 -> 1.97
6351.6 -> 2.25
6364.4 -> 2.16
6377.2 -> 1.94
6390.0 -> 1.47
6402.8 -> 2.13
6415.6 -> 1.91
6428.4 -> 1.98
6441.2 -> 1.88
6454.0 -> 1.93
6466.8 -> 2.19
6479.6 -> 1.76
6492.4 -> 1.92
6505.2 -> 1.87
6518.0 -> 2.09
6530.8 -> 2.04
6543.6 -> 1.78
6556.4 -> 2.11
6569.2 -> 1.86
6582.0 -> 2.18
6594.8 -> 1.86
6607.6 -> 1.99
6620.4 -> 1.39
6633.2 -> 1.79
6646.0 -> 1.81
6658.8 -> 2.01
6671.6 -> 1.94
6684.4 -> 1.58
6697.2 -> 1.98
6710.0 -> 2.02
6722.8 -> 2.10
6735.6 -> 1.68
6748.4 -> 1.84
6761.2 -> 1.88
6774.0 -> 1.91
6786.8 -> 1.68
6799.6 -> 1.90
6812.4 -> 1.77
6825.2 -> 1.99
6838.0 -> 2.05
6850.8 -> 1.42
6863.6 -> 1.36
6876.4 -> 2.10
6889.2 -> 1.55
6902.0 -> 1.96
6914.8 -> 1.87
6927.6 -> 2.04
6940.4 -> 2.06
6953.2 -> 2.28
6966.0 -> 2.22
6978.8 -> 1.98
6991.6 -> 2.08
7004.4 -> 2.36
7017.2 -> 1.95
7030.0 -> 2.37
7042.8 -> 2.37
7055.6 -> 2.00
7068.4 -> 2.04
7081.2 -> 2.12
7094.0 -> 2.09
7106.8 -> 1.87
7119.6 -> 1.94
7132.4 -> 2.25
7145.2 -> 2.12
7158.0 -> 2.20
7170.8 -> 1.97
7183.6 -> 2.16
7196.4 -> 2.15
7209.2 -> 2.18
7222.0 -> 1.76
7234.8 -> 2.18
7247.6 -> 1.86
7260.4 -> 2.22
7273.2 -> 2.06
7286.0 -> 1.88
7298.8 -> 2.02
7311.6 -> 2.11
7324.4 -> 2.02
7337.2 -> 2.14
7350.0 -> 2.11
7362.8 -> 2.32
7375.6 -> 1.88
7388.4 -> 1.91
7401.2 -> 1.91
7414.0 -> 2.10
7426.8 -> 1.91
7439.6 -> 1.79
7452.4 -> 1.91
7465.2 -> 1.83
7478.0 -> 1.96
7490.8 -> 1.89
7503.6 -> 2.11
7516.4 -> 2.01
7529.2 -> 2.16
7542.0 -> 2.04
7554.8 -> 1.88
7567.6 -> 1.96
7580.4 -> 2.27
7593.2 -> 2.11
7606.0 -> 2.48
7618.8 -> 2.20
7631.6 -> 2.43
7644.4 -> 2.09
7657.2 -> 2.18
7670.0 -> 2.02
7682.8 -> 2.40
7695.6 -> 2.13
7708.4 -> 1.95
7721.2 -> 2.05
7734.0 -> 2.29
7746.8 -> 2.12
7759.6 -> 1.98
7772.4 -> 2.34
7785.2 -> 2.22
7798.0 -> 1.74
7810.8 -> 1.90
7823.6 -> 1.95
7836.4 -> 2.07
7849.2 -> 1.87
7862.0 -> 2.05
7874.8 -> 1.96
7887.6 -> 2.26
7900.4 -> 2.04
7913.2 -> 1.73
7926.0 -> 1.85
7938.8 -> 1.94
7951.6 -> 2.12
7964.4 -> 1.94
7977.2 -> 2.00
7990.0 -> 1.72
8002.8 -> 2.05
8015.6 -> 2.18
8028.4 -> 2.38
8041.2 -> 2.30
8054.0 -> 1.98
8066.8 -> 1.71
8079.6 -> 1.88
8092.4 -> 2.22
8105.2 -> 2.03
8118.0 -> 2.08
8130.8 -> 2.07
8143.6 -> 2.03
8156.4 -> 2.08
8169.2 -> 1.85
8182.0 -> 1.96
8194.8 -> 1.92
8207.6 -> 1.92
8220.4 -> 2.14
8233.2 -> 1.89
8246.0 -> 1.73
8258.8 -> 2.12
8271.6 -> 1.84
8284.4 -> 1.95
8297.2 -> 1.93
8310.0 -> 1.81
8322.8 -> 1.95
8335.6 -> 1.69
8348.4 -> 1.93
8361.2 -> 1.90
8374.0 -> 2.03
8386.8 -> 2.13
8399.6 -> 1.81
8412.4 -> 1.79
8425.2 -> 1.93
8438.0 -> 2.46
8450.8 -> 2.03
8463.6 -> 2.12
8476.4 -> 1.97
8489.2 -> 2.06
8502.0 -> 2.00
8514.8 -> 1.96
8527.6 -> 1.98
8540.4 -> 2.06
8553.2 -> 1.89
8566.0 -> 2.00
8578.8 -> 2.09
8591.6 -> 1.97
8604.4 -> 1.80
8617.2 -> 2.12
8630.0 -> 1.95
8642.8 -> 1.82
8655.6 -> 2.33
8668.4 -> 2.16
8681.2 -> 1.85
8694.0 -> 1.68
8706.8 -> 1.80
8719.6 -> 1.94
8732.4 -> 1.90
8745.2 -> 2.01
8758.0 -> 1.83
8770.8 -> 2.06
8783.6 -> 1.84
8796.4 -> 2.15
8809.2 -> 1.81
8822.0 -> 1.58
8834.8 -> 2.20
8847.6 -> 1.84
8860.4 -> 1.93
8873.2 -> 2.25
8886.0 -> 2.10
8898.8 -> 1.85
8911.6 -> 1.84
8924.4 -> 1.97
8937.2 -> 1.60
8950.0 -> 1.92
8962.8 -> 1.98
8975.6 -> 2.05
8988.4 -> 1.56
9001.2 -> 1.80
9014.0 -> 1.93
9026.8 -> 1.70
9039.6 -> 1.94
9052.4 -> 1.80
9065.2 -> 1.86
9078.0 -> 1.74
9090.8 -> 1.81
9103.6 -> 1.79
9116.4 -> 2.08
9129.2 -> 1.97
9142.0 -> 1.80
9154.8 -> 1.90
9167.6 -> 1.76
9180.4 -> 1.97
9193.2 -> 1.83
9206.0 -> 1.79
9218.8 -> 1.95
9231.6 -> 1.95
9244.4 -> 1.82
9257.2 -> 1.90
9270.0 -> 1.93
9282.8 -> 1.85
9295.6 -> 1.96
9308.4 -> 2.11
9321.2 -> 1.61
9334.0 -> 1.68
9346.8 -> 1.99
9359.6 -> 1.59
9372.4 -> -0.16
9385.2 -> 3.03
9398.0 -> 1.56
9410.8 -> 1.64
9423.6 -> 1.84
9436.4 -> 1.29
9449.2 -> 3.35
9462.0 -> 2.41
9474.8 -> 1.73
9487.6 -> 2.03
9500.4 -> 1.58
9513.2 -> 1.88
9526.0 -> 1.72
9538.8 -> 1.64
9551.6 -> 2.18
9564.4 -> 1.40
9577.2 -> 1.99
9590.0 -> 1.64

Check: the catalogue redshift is 0.32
